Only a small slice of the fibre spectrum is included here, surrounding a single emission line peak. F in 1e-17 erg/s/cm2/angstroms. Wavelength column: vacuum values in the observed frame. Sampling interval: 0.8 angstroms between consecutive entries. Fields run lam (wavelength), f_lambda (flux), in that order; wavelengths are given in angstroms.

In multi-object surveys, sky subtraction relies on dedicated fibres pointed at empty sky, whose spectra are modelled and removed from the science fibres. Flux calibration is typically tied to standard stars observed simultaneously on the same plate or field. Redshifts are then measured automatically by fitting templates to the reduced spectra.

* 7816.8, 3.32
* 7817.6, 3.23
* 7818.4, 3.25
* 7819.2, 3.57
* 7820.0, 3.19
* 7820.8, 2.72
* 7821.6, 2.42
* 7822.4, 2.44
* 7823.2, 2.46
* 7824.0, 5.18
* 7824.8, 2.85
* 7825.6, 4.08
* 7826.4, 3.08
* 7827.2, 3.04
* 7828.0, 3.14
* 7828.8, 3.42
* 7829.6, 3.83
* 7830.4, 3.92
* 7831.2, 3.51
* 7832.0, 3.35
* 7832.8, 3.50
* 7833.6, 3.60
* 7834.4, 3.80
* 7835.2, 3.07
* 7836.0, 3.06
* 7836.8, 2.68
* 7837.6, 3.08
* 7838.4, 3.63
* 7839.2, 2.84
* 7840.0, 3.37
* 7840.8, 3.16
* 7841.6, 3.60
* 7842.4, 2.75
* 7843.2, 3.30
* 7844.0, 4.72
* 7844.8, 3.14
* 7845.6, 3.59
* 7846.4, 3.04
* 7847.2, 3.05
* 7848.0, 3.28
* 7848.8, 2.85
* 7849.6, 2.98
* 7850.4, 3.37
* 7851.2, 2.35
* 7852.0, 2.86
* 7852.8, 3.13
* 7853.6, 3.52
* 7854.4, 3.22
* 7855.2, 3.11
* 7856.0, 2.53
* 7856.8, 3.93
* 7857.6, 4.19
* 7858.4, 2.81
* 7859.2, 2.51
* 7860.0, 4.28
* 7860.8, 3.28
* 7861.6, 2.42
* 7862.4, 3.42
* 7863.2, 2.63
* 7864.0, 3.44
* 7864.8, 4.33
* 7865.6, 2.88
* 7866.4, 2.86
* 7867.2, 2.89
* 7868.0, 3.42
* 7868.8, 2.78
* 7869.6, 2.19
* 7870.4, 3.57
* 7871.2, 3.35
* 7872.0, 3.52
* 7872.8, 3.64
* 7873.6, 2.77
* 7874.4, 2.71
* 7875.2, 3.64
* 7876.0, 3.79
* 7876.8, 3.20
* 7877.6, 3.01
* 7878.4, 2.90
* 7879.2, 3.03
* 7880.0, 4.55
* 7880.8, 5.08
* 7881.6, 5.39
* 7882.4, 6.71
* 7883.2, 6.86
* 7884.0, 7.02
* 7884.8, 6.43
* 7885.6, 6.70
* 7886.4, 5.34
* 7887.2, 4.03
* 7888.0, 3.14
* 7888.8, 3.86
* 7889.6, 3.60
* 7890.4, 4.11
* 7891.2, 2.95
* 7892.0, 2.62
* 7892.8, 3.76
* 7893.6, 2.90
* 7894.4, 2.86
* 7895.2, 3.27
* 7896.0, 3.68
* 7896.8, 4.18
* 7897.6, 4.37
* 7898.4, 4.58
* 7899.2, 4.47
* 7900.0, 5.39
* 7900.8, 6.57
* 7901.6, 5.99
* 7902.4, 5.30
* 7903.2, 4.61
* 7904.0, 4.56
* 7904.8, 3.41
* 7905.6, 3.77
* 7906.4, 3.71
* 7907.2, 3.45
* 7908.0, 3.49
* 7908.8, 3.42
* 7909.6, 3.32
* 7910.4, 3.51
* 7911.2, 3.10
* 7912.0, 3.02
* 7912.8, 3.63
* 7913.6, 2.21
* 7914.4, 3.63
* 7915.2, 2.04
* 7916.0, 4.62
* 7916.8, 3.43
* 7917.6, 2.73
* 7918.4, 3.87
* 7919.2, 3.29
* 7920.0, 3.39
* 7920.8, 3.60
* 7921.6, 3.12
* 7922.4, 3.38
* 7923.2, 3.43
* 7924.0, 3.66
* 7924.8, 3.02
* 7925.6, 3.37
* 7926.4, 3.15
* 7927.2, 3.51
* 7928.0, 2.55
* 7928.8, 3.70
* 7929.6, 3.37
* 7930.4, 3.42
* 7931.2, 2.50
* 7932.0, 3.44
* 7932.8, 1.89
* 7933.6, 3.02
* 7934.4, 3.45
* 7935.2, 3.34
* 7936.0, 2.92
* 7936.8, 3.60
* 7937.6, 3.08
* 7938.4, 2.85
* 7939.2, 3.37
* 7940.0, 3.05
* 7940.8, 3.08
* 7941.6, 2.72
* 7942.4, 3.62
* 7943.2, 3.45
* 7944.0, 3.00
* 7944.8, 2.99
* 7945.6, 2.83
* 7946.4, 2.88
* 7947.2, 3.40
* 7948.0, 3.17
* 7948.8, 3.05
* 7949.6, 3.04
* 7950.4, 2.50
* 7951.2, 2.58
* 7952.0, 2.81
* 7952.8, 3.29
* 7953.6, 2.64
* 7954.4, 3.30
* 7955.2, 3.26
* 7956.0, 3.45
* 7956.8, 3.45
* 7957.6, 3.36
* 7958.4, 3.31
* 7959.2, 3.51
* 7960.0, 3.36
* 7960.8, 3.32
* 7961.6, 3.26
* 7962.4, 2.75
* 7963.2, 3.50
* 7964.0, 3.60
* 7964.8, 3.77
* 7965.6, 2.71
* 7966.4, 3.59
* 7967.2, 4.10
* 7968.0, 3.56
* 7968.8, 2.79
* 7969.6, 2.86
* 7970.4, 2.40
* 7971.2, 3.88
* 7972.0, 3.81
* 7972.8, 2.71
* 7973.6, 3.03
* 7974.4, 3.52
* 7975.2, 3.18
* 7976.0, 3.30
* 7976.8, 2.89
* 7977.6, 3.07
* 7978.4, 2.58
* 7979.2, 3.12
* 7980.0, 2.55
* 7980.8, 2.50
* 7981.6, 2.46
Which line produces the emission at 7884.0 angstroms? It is [S II]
